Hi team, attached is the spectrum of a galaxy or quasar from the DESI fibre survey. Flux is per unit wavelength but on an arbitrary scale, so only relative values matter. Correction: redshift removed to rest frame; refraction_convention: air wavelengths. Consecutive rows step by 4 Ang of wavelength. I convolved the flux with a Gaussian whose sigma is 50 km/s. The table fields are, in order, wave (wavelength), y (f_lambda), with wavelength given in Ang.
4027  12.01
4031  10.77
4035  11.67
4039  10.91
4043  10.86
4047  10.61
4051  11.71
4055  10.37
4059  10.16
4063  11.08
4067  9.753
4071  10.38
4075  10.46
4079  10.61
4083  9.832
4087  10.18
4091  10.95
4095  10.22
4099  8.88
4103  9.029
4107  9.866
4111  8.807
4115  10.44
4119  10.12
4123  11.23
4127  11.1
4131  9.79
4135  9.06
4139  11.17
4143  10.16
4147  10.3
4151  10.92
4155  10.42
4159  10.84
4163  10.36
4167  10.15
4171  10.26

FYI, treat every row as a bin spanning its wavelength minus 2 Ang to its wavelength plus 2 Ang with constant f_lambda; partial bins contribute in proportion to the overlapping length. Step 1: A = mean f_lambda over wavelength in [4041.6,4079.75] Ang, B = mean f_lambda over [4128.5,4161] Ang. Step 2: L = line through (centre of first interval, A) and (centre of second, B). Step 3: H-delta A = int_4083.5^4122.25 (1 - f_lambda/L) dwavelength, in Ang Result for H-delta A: 2.2 Ang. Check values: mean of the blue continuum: 10.6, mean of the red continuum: 10.3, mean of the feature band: 9.88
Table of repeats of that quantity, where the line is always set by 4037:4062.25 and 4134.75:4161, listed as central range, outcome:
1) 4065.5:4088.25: 1.0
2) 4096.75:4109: 1.6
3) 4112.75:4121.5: 0.2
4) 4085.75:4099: 0.5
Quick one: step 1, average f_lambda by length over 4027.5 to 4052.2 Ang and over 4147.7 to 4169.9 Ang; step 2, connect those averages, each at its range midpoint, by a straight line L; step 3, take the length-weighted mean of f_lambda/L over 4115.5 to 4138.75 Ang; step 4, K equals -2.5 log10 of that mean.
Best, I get 0.03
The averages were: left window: 11.1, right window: 10.5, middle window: 10.3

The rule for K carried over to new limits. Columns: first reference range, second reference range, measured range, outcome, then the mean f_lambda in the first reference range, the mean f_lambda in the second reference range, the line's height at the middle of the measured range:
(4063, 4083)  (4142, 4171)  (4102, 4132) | 0.03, 10.3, 10.4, 10.4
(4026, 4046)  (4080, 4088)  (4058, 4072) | 0.02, 11.2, 10.1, 10.5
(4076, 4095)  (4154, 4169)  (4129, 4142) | 0.04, 10.4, 10.4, 10.4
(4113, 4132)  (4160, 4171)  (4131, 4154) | 0.02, 10.6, 10.3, 10.5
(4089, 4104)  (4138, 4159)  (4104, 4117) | 0.04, 9.82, 10.6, 10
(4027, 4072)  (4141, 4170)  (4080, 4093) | 0.04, 10.8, 10.4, 10.7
